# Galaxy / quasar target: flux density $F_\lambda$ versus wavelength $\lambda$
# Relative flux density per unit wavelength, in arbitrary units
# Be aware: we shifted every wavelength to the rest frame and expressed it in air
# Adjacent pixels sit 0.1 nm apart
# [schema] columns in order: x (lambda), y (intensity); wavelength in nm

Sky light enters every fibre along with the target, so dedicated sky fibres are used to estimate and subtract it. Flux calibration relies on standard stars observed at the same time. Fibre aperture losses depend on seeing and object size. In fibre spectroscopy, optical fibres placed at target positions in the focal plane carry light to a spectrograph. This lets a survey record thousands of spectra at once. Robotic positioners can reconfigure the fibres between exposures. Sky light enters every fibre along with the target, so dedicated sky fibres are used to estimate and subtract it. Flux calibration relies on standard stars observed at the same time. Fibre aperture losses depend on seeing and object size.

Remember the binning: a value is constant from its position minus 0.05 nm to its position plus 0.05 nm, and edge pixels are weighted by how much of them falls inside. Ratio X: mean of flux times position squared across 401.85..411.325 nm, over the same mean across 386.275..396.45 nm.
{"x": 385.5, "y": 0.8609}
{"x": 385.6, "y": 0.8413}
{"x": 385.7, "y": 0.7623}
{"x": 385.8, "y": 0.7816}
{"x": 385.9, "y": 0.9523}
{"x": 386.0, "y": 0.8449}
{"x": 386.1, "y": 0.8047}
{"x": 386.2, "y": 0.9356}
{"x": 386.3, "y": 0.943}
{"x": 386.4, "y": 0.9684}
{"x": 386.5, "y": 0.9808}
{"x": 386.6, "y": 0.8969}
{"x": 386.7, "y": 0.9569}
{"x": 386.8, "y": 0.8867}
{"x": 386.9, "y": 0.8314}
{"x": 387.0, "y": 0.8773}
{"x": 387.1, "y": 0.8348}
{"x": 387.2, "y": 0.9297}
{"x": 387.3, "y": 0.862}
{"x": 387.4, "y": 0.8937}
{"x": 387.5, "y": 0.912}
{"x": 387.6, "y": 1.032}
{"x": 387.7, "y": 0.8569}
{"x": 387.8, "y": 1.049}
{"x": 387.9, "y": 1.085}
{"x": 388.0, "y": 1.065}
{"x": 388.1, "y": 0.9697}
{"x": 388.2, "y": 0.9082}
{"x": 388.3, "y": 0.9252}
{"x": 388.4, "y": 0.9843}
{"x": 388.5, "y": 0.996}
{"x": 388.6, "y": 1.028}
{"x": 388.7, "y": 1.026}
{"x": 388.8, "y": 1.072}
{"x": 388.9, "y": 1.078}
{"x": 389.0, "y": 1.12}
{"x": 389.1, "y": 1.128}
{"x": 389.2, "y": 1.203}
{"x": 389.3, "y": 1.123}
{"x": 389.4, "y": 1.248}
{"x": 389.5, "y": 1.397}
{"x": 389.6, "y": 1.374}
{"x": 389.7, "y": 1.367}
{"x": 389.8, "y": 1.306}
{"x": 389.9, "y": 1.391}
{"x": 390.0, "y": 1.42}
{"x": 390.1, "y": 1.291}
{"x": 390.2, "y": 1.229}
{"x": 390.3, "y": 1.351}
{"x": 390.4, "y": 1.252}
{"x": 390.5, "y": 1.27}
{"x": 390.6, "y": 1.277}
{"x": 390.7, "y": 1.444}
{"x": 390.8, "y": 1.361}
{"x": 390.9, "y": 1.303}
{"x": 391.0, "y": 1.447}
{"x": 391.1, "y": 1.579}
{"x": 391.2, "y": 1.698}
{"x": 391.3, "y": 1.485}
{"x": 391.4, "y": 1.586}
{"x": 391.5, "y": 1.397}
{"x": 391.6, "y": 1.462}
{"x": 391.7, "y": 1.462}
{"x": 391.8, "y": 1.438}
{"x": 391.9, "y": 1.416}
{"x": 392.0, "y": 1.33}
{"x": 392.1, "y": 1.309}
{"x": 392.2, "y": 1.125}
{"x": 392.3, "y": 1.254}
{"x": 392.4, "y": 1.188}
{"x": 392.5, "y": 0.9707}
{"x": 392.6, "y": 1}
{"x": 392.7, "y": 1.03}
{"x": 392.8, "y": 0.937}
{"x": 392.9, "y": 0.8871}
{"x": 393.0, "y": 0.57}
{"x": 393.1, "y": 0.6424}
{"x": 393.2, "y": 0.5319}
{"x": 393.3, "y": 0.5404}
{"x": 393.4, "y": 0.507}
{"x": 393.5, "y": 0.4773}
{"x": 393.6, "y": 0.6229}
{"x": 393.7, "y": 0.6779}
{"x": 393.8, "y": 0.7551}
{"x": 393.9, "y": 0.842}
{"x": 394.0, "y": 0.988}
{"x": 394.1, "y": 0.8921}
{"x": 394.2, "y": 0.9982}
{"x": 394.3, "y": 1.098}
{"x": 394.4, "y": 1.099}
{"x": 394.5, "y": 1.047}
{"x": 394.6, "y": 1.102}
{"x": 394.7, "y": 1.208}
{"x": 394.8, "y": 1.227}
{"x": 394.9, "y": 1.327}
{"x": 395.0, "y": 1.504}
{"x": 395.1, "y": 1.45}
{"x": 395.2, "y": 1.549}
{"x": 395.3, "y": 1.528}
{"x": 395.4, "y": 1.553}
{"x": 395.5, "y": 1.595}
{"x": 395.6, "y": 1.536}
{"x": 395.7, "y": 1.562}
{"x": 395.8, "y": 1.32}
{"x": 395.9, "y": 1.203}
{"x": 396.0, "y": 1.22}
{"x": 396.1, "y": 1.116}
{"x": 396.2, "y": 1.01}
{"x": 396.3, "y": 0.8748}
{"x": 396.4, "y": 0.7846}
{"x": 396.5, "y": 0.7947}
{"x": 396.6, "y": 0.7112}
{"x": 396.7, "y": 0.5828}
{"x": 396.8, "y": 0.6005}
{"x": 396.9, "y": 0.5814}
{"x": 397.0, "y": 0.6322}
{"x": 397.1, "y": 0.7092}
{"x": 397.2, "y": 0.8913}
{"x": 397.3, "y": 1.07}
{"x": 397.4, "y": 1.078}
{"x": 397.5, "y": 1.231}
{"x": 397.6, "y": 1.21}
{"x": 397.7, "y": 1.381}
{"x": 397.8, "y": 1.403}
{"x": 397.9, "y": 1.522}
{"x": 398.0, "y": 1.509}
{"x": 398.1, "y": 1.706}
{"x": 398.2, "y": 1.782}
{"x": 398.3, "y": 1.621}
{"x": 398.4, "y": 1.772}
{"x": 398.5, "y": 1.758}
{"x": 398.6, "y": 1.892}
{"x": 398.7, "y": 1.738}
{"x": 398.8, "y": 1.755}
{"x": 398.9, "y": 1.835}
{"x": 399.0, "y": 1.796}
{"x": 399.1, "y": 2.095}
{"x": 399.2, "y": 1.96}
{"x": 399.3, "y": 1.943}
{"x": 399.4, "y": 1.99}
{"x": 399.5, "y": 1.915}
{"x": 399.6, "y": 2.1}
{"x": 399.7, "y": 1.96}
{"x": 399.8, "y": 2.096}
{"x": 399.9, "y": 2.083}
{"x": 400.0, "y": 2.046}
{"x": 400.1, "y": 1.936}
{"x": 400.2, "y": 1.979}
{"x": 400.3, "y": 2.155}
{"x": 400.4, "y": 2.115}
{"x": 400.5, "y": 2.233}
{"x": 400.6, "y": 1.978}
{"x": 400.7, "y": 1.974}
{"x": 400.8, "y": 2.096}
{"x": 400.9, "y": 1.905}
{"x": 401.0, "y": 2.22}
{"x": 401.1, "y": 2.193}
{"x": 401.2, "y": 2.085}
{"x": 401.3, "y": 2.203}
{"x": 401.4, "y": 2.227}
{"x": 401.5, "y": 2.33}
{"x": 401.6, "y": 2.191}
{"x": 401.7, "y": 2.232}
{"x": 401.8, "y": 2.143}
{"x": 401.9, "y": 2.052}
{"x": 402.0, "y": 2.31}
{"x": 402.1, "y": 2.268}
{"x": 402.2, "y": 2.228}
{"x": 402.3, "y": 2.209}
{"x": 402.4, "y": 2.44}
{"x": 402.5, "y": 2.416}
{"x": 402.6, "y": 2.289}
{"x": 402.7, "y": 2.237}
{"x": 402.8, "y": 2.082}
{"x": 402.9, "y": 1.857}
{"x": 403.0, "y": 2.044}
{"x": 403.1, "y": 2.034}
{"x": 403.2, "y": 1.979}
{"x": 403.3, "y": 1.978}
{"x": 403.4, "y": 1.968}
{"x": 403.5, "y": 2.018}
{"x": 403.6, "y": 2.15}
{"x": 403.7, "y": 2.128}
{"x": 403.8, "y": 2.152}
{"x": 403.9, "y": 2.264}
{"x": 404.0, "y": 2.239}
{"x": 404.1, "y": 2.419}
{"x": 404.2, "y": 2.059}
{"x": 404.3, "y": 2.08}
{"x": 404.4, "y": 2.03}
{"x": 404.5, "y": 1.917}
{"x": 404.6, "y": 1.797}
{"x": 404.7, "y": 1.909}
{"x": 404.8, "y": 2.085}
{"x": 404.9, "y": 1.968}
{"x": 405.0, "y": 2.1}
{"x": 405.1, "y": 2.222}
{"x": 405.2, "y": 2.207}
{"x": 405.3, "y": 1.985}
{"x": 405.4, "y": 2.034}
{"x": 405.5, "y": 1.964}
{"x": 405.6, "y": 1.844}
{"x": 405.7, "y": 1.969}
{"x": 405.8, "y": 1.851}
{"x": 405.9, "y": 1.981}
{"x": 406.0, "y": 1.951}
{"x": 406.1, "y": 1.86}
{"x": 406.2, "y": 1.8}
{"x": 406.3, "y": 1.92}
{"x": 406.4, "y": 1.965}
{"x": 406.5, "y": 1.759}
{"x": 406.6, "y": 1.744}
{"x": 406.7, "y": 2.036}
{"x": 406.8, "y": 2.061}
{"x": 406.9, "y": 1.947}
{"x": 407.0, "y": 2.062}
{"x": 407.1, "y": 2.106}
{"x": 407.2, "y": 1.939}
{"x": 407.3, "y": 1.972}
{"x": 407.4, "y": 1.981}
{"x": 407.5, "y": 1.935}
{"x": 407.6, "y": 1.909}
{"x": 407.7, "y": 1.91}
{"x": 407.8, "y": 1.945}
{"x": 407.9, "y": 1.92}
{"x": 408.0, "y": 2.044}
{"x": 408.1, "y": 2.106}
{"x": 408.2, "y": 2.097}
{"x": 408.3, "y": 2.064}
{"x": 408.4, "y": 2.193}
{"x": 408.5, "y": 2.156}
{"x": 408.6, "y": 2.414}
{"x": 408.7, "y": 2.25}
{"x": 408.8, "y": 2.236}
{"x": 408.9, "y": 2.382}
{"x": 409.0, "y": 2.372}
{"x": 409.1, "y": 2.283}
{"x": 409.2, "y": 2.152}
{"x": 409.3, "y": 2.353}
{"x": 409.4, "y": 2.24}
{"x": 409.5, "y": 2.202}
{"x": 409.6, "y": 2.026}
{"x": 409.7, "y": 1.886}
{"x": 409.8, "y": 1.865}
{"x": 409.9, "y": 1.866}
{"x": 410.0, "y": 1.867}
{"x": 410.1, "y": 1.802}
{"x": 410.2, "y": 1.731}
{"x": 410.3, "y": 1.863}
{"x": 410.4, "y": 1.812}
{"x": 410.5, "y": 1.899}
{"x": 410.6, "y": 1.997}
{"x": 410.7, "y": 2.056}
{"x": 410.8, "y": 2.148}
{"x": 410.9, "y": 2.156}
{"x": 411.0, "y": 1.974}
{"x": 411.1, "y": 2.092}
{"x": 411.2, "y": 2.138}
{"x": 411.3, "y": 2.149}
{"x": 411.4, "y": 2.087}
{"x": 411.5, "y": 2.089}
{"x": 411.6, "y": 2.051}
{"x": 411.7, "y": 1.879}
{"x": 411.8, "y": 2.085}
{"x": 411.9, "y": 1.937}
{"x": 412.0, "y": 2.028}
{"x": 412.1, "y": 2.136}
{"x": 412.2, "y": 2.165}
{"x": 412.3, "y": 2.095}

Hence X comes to 1.97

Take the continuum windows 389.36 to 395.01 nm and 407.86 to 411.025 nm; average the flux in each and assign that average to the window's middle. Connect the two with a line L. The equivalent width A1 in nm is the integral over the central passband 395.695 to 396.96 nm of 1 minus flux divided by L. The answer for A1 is 0.41 nm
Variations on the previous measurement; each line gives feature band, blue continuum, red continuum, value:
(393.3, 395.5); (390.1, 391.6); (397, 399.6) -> 0.621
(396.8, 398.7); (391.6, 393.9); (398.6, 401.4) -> 0.440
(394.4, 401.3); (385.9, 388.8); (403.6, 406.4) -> 0.302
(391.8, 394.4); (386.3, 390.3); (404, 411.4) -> 0.761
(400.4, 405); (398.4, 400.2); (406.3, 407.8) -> -0.437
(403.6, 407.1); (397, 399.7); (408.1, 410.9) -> -0.212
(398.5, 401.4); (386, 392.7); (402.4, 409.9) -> -0.473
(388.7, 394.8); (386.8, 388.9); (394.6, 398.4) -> -0.460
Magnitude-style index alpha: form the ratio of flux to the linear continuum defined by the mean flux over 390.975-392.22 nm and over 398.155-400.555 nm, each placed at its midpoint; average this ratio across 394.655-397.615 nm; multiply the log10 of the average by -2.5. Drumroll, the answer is 0.47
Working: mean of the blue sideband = 1.45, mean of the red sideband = 1.94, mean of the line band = 1.12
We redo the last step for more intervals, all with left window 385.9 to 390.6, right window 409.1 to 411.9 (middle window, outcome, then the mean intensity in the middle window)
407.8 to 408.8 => -0.111 mag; 2.13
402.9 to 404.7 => -0.190 mag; 2.06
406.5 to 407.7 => -0.049 mag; 1.96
